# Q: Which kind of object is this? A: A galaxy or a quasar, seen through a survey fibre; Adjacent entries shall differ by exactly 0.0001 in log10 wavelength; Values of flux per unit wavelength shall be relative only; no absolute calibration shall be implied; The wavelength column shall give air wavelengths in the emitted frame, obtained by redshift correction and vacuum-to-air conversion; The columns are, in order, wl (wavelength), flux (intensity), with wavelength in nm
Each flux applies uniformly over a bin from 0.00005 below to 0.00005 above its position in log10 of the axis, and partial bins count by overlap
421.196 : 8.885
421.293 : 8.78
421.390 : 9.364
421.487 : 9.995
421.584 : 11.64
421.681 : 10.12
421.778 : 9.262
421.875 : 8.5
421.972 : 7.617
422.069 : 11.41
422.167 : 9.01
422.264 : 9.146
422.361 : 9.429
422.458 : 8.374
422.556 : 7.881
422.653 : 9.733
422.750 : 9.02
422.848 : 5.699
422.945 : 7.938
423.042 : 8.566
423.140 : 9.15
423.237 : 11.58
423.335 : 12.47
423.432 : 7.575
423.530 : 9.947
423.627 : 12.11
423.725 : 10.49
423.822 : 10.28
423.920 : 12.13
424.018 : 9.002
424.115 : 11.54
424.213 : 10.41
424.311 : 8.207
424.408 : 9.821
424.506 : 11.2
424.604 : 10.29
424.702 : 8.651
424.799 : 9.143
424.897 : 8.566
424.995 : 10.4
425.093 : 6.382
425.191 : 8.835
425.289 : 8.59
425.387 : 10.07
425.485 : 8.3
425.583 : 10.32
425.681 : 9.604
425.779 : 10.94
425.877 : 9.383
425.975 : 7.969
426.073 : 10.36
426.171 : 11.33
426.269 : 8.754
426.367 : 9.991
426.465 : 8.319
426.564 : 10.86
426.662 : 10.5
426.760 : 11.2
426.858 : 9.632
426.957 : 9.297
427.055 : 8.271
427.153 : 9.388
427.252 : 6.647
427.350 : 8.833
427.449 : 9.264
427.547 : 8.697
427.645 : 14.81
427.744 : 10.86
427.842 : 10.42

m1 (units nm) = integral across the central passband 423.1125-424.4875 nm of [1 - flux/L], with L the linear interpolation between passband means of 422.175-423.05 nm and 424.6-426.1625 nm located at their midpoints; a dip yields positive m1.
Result -0.25 nm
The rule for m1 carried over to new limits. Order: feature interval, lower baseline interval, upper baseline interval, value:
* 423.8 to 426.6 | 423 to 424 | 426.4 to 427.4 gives 0.06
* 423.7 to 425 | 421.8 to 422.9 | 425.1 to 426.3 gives -0.12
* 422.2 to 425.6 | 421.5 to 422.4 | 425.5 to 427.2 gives 0.07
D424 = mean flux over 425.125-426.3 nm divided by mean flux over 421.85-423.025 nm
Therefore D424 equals 1.10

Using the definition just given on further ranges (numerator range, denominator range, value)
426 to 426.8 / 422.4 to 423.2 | 1.21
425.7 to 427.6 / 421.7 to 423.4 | 1.04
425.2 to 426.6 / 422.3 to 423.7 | 1.03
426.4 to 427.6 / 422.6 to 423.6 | 1.00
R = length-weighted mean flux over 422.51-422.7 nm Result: 8.83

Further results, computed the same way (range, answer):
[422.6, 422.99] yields 8.1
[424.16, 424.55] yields 9.9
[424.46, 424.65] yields 10.7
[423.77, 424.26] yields 10.7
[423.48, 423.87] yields 10.7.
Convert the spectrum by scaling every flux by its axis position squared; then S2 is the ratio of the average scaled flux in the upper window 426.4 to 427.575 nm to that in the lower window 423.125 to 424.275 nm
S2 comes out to 0.89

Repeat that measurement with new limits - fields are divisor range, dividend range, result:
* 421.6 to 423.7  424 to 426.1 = 1.03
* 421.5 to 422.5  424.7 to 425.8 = 0.98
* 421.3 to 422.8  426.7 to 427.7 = 1.05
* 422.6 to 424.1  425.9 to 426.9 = 1.03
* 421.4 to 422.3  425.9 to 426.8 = 1.05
